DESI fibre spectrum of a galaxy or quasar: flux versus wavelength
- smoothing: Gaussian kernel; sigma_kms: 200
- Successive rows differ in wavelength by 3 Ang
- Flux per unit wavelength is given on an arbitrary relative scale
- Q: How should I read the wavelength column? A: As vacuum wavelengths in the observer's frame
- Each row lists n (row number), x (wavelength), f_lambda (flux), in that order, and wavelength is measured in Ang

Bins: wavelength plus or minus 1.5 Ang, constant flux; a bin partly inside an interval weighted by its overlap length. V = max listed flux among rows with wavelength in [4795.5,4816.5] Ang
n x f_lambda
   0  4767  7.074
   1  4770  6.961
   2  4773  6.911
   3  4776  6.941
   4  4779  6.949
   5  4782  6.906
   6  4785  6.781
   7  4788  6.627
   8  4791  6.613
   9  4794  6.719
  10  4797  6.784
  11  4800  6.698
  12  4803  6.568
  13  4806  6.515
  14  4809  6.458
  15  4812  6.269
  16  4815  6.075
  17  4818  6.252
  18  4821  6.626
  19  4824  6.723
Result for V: 6.784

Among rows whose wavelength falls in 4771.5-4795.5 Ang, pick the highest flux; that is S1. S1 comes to 6.949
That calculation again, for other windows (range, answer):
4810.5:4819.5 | 6.269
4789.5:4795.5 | 6.719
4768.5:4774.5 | 6.961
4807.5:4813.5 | 6.458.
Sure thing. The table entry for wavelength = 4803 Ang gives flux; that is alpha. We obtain 6.568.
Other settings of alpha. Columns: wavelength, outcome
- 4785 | 6.781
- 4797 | 6.784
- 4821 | 6.626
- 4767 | 7.074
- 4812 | 6.269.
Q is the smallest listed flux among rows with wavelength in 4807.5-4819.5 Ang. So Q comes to 6.075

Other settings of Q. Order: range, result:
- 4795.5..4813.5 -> 6.269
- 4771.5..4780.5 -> 6.911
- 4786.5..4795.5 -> 6.613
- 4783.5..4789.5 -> 6.627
